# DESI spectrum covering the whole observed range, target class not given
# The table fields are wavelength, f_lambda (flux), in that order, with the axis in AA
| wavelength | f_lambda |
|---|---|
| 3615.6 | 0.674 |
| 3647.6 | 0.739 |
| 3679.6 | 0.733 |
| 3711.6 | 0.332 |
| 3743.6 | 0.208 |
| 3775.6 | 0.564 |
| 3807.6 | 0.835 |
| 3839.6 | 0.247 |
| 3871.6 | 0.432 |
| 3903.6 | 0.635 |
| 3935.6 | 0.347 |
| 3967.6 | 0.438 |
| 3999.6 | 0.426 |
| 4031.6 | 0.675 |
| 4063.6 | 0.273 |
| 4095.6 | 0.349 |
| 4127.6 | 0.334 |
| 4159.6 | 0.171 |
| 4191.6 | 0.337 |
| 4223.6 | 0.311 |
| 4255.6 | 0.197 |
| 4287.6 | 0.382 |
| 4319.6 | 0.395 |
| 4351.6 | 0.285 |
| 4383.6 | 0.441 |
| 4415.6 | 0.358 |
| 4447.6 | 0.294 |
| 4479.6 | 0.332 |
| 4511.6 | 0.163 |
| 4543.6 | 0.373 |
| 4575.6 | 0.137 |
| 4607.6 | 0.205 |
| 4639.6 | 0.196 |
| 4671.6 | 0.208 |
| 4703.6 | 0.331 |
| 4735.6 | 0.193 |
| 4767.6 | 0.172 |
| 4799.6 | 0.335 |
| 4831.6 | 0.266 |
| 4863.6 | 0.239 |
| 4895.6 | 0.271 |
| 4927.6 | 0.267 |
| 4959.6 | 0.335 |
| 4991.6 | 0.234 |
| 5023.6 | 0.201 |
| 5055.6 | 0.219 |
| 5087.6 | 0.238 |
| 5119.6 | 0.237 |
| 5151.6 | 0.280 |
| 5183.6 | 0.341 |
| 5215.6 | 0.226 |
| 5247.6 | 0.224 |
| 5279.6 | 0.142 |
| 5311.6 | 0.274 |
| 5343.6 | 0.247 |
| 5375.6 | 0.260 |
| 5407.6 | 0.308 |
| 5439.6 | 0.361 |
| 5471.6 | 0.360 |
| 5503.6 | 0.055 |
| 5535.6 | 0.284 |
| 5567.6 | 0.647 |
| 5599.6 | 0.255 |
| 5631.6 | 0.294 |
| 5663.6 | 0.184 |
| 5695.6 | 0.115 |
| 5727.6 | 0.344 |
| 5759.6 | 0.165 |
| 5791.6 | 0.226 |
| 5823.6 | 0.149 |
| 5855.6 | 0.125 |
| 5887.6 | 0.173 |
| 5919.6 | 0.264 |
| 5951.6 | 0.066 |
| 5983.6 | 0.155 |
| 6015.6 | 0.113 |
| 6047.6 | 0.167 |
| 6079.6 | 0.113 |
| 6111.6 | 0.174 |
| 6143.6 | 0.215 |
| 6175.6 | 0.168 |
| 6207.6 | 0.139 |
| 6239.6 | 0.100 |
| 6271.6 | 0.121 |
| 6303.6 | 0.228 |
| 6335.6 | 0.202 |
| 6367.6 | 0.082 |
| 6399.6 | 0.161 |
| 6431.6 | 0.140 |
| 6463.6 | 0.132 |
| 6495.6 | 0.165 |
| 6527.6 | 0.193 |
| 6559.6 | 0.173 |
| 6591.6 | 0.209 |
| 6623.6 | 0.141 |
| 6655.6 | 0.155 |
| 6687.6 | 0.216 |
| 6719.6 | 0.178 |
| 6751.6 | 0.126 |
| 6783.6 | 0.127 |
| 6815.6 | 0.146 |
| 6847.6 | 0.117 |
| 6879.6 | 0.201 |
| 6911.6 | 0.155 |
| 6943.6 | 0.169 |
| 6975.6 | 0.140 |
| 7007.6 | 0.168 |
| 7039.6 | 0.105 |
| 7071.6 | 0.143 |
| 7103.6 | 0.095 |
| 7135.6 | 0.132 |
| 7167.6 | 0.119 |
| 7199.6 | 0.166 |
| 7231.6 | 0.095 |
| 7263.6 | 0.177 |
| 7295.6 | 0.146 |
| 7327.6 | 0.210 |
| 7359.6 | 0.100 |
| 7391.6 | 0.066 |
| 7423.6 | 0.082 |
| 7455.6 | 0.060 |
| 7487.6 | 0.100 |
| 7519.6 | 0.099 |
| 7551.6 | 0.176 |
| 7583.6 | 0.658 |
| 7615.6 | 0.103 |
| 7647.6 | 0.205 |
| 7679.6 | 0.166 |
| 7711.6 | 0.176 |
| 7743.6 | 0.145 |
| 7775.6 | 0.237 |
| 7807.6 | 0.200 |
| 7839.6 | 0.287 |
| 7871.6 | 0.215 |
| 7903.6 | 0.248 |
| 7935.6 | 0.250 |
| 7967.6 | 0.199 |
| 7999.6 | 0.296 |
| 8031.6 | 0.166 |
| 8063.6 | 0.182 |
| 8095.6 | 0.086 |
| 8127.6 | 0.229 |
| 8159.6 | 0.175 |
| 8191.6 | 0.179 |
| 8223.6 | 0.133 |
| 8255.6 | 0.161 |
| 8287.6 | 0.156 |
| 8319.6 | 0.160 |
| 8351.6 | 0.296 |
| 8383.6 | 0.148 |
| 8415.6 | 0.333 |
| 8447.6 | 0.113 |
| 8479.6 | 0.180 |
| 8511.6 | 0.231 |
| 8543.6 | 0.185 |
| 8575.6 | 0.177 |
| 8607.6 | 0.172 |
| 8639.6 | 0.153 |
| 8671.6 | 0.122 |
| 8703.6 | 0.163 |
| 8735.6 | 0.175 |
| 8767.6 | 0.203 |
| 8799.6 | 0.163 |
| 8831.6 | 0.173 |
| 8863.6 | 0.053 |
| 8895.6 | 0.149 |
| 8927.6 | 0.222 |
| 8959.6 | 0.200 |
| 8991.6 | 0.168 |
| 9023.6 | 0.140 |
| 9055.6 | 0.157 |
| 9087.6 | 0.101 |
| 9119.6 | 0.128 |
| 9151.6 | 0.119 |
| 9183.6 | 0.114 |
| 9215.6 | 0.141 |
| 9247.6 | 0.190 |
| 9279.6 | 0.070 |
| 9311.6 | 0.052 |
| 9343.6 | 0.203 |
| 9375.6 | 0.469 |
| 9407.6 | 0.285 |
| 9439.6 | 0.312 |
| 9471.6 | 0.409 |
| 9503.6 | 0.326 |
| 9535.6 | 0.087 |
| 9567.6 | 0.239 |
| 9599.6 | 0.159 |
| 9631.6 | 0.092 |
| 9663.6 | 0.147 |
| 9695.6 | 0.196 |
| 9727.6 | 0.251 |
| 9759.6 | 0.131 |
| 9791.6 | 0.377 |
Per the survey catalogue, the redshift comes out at 1.04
